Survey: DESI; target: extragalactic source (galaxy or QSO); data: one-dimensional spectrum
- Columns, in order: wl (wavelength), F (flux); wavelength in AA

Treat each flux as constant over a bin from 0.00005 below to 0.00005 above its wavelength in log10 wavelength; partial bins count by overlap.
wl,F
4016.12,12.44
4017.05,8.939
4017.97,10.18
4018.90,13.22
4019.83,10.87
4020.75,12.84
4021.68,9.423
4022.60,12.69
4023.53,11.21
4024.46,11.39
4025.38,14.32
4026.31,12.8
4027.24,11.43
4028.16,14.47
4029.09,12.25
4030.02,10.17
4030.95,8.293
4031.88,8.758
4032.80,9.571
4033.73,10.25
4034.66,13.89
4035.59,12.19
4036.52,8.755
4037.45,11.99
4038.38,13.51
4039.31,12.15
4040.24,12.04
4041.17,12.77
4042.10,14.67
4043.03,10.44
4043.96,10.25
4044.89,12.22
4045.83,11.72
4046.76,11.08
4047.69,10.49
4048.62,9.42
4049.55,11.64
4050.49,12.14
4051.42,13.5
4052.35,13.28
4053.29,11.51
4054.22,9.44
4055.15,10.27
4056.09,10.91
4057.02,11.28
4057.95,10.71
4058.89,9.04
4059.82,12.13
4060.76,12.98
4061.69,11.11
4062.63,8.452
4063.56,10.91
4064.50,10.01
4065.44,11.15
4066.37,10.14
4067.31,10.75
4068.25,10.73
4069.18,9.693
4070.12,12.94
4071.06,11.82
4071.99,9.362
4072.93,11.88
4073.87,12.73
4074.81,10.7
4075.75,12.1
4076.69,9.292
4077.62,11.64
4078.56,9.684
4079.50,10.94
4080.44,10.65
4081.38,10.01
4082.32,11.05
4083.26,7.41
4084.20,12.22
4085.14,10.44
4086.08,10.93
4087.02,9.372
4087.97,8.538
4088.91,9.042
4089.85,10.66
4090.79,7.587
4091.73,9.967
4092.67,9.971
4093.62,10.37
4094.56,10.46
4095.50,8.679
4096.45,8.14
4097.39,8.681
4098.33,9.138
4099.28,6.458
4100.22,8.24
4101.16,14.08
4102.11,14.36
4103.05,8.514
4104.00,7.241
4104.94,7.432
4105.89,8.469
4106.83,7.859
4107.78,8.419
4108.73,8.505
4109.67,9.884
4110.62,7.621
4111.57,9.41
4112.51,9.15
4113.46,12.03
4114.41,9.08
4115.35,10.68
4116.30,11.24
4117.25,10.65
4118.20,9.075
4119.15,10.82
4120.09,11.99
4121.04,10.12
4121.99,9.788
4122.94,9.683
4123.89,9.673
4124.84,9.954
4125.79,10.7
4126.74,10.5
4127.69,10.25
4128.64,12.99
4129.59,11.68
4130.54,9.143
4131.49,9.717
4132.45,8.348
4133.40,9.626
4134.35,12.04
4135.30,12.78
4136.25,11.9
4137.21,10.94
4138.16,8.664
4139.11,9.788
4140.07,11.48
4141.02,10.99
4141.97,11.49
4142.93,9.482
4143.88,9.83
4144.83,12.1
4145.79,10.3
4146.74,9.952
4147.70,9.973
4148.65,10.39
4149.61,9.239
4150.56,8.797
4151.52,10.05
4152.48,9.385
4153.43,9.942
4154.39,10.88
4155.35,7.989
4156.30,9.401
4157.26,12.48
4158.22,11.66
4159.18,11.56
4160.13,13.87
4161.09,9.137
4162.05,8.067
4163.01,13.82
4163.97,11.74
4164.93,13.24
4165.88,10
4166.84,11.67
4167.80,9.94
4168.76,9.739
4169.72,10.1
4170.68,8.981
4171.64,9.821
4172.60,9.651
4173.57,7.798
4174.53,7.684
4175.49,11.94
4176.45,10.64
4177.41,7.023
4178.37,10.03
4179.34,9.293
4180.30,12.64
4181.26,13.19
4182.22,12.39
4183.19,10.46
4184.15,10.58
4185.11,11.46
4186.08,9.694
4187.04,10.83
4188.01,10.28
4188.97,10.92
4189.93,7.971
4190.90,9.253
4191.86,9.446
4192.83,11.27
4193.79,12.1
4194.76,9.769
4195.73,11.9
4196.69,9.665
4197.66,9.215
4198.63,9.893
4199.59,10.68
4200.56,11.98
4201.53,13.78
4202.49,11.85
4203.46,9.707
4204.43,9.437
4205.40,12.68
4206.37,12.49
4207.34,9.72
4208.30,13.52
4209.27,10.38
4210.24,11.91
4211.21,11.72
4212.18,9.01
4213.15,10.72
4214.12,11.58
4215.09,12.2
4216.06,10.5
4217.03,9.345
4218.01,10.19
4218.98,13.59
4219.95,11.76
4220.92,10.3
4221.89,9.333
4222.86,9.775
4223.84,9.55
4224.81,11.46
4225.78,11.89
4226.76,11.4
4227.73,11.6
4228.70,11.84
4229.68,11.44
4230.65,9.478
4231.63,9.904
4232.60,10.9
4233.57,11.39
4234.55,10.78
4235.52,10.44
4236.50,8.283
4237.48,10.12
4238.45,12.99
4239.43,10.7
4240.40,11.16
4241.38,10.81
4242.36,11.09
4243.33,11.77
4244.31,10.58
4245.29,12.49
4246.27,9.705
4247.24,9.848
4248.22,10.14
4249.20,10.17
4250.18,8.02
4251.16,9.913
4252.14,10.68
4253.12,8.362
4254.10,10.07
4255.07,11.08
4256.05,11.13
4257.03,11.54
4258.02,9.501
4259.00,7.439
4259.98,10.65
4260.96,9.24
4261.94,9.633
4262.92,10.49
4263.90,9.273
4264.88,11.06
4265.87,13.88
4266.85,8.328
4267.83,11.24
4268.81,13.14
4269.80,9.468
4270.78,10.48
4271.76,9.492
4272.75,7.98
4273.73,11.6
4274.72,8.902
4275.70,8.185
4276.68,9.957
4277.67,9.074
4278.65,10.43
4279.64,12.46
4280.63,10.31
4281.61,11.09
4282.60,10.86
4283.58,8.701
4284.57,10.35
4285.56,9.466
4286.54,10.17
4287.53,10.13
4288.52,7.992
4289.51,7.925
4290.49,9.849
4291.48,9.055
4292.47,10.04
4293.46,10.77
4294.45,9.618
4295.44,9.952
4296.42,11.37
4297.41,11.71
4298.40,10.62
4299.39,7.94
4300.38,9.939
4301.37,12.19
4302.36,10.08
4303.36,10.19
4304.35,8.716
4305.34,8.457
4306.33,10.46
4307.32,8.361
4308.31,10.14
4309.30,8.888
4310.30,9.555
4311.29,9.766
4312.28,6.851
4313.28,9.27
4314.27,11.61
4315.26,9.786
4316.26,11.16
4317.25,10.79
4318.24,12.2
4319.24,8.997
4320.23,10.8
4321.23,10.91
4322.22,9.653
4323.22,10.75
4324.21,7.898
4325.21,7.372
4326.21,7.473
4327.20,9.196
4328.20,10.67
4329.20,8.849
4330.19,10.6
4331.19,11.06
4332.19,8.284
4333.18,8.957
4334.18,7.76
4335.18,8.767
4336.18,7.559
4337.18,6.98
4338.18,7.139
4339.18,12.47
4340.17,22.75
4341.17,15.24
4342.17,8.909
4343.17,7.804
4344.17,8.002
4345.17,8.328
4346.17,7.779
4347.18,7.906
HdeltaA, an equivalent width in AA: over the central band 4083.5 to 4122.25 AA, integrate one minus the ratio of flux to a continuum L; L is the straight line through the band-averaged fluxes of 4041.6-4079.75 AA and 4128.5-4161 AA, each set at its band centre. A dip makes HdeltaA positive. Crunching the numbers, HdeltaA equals 4.22 AA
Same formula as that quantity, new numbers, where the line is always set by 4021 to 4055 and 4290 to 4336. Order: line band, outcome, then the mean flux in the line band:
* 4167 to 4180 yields 1.4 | 9.53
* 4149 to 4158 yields 0.8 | 9.85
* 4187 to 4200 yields 0.4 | 10.2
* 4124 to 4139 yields 0.5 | 10.6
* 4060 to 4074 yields 0.5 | 11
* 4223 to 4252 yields -1.3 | 10.7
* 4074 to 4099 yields 2.9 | 9.92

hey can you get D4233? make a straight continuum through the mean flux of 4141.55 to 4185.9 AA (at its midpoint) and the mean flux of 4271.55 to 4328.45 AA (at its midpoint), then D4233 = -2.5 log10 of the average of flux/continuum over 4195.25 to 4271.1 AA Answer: -0.06 mag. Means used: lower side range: 10.4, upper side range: 9.79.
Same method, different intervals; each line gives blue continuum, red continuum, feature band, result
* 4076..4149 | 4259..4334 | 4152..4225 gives -0.07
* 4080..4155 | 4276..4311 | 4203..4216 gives -0.13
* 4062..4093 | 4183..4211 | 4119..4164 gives 0.01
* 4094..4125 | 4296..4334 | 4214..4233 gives -0.13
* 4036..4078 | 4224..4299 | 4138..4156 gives 0.08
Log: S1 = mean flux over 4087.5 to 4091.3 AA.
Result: 8.98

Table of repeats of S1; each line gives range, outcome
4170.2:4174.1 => 9.03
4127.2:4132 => 10.7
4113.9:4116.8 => 10.4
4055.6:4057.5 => 11.1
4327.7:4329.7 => 9.77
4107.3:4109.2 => 8.44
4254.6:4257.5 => 11.2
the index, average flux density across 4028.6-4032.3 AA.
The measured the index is 9.89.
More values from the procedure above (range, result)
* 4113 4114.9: 10.6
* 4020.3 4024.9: 11.5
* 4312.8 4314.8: 10.5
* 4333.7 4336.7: 8.01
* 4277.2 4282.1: 10.7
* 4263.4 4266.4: 11.4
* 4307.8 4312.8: 9.03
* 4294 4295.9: 9.78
